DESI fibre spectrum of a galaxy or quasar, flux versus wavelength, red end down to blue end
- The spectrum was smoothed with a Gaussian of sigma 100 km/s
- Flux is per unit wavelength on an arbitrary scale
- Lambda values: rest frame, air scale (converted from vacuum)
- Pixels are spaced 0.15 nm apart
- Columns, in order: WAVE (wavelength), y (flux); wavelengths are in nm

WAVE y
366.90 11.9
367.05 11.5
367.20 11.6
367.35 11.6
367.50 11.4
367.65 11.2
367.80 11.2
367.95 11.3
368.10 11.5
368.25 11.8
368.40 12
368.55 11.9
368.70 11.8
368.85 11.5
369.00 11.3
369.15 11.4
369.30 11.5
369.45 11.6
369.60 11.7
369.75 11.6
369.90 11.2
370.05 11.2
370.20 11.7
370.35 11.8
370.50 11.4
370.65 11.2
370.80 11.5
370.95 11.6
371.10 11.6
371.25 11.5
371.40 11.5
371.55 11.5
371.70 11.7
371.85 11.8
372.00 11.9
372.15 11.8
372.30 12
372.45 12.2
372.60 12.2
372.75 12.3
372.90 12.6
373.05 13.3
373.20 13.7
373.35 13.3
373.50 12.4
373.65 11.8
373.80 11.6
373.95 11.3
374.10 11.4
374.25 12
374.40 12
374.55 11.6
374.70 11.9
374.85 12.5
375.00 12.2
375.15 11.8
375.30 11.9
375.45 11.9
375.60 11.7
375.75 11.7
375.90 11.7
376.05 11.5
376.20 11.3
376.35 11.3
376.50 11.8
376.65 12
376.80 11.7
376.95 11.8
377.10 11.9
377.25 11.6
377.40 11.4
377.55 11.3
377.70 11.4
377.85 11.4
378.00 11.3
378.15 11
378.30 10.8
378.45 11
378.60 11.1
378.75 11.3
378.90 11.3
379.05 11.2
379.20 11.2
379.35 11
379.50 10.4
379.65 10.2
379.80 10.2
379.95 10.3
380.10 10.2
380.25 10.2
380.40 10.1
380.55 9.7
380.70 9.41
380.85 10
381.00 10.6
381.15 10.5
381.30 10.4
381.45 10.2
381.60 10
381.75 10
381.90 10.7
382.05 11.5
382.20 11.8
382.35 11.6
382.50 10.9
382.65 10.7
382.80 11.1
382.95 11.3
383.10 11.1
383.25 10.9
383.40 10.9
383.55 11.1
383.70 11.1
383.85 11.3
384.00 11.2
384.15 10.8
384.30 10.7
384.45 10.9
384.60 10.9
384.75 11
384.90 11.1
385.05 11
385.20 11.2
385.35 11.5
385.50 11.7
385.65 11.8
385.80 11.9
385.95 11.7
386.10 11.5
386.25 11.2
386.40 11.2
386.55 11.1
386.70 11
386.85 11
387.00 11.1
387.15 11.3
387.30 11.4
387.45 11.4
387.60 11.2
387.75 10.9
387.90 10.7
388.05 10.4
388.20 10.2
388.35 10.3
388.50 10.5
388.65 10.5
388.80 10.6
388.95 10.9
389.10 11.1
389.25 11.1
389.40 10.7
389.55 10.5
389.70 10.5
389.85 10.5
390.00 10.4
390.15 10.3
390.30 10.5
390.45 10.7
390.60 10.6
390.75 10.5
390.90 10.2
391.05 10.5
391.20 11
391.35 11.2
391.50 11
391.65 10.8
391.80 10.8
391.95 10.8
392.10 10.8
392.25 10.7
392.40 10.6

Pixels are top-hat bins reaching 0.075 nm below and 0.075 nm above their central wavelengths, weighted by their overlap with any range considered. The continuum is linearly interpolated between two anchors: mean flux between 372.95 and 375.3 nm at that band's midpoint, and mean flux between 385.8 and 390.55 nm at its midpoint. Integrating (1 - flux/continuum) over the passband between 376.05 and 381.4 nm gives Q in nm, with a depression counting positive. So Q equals 0.38 nm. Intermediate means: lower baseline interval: 12.2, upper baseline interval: 10.9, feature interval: 10.9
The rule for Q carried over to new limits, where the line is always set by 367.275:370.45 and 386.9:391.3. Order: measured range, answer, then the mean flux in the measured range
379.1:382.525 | 0.18 nm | 10.5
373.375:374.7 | -0.06 nm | 11.8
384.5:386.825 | -0.10 nm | 11.3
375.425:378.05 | -0.09 nm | 11.6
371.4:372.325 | -0.03 nm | 11.7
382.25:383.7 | -0.02 nm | 11.1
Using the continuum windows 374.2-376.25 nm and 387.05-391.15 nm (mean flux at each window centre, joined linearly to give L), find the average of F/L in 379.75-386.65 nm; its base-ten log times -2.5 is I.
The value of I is 0.03 mag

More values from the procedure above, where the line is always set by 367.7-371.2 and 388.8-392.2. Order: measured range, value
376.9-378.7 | -0.012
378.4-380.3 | 0.040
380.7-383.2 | 0.030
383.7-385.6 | -0.018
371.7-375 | -0.072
